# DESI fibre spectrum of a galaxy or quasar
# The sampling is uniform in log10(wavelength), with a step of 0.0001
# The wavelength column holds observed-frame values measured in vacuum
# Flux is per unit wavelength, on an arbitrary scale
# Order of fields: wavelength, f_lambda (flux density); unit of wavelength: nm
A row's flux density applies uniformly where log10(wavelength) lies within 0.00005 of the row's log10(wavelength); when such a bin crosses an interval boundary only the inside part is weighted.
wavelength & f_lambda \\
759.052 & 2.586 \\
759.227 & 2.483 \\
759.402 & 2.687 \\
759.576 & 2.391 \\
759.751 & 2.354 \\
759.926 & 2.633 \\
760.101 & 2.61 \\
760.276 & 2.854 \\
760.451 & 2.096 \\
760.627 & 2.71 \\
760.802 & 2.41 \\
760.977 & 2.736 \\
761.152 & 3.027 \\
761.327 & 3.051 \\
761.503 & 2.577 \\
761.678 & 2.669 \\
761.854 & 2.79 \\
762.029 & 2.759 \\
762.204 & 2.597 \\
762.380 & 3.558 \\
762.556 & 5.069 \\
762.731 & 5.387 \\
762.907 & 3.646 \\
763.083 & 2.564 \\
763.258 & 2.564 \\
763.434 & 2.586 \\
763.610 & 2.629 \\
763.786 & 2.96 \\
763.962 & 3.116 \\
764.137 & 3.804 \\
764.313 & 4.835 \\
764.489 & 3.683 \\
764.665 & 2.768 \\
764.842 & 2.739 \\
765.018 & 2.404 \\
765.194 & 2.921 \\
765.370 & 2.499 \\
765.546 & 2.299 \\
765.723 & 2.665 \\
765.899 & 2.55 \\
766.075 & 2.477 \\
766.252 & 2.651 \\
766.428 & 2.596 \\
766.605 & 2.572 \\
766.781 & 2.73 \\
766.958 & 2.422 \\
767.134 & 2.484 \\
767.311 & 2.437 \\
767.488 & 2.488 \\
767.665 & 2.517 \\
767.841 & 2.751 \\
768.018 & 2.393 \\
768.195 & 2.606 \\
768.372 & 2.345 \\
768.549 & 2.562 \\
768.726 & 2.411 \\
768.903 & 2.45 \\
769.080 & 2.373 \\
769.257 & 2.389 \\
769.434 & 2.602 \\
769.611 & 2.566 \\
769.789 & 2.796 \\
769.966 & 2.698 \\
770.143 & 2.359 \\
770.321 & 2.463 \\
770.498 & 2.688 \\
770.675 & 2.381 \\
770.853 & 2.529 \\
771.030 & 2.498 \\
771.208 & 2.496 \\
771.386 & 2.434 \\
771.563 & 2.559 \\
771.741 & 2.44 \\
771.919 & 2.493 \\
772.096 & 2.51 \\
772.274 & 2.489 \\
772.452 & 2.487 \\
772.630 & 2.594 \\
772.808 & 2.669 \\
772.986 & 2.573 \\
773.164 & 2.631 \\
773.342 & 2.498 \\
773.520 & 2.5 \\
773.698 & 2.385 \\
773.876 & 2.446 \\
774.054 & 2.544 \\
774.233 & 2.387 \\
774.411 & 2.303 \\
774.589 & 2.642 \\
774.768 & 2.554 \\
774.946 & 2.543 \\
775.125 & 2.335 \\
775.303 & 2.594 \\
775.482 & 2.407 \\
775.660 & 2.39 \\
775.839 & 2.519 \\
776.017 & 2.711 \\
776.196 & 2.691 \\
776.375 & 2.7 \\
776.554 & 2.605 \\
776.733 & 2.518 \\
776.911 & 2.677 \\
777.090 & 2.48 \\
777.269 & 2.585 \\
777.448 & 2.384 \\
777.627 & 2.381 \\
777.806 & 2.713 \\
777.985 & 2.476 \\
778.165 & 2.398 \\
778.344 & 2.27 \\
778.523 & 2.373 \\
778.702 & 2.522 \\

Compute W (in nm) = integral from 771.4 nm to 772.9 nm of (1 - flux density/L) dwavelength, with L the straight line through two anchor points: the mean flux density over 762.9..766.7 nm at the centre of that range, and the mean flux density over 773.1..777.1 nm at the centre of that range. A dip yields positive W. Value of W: 0.06 nm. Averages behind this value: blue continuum 2.87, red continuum 2.52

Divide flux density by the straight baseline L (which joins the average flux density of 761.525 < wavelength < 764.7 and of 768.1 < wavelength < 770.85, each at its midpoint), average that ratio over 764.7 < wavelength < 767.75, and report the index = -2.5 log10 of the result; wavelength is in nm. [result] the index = 0.15 mag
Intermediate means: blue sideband 3.33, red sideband 2.51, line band 2.56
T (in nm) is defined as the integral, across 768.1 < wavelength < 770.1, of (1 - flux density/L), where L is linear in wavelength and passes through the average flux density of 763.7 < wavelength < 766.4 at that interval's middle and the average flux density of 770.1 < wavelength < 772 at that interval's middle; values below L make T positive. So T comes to 0.09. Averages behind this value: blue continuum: 2.95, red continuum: 2.49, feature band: 2.52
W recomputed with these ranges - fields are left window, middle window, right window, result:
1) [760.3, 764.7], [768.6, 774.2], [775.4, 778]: 0.52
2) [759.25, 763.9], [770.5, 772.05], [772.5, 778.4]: 0.09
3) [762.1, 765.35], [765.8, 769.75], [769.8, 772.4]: 0.47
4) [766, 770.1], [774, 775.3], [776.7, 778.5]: 0.01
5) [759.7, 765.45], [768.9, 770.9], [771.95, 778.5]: 0.15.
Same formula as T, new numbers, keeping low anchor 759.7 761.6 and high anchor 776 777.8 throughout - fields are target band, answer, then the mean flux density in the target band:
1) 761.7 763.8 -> -0.49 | 3.25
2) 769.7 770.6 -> 0.00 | 2.6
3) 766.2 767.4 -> 0.03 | 2.55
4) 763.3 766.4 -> -0.33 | 2.91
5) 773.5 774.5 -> 0.06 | 2.42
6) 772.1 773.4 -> 0.02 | 2.56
